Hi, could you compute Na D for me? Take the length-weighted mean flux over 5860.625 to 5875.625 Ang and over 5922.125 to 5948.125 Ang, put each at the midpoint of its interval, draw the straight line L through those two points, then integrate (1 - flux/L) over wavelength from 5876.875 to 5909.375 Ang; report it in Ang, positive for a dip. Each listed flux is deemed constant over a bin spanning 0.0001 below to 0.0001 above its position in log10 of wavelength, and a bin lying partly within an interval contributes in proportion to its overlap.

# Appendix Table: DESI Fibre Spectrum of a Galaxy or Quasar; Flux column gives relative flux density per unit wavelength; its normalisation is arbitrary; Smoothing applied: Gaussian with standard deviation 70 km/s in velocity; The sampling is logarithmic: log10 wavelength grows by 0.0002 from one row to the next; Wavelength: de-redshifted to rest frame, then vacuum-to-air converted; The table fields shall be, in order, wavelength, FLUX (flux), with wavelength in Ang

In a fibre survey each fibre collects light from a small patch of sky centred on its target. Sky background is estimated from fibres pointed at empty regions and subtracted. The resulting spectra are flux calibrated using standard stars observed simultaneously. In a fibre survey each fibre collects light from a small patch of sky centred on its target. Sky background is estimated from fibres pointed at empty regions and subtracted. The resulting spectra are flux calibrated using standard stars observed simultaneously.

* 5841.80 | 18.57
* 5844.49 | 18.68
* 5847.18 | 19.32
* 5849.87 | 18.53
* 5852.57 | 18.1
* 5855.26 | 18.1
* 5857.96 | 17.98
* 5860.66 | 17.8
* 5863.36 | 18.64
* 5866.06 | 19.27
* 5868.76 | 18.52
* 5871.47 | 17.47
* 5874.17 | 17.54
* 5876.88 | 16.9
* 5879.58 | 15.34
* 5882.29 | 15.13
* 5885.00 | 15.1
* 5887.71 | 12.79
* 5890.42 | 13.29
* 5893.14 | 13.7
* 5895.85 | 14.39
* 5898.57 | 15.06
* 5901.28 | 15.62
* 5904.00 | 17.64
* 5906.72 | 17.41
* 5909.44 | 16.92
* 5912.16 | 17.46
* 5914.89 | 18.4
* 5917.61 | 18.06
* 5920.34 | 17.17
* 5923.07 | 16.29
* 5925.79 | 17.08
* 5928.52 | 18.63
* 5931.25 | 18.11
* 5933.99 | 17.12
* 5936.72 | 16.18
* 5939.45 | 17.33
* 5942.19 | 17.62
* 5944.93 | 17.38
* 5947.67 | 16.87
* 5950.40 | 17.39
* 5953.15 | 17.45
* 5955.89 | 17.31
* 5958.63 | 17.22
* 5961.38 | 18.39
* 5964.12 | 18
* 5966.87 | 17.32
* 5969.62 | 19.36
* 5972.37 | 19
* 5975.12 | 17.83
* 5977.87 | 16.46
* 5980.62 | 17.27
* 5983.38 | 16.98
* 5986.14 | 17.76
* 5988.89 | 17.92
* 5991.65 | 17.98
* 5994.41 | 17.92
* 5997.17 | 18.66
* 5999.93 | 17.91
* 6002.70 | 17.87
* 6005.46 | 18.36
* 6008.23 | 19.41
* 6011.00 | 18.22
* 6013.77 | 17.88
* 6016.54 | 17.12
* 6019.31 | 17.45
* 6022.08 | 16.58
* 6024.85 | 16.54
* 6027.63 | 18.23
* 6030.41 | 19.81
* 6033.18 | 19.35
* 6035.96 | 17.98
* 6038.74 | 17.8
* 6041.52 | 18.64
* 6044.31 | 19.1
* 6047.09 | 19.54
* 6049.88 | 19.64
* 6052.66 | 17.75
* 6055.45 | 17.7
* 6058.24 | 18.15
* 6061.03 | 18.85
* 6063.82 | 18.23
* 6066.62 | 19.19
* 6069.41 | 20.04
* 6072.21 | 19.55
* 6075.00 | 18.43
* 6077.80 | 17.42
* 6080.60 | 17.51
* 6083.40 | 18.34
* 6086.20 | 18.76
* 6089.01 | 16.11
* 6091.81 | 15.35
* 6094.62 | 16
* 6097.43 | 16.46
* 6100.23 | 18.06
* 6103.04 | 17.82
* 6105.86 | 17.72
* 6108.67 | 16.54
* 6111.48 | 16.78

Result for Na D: 4.9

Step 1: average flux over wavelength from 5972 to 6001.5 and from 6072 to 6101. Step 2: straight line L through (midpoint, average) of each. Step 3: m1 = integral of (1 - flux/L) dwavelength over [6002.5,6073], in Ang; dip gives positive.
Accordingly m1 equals -3.5 Ang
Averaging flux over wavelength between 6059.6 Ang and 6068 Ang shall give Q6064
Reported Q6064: 18.7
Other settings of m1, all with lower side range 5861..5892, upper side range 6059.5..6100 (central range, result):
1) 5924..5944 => -0.7 Ang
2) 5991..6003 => -0.6 Ang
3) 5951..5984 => -1.3 Ang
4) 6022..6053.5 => -1.7 Ang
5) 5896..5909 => 0.2 Ang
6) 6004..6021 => -0.6 Ang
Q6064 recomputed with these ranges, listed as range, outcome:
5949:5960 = 17.4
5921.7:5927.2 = 16.7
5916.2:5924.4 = 17.2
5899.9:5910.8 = 16.9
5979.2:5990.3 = 17.5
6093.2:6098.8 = 16.2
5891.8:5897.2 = 14.1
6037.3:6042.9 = 18.2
